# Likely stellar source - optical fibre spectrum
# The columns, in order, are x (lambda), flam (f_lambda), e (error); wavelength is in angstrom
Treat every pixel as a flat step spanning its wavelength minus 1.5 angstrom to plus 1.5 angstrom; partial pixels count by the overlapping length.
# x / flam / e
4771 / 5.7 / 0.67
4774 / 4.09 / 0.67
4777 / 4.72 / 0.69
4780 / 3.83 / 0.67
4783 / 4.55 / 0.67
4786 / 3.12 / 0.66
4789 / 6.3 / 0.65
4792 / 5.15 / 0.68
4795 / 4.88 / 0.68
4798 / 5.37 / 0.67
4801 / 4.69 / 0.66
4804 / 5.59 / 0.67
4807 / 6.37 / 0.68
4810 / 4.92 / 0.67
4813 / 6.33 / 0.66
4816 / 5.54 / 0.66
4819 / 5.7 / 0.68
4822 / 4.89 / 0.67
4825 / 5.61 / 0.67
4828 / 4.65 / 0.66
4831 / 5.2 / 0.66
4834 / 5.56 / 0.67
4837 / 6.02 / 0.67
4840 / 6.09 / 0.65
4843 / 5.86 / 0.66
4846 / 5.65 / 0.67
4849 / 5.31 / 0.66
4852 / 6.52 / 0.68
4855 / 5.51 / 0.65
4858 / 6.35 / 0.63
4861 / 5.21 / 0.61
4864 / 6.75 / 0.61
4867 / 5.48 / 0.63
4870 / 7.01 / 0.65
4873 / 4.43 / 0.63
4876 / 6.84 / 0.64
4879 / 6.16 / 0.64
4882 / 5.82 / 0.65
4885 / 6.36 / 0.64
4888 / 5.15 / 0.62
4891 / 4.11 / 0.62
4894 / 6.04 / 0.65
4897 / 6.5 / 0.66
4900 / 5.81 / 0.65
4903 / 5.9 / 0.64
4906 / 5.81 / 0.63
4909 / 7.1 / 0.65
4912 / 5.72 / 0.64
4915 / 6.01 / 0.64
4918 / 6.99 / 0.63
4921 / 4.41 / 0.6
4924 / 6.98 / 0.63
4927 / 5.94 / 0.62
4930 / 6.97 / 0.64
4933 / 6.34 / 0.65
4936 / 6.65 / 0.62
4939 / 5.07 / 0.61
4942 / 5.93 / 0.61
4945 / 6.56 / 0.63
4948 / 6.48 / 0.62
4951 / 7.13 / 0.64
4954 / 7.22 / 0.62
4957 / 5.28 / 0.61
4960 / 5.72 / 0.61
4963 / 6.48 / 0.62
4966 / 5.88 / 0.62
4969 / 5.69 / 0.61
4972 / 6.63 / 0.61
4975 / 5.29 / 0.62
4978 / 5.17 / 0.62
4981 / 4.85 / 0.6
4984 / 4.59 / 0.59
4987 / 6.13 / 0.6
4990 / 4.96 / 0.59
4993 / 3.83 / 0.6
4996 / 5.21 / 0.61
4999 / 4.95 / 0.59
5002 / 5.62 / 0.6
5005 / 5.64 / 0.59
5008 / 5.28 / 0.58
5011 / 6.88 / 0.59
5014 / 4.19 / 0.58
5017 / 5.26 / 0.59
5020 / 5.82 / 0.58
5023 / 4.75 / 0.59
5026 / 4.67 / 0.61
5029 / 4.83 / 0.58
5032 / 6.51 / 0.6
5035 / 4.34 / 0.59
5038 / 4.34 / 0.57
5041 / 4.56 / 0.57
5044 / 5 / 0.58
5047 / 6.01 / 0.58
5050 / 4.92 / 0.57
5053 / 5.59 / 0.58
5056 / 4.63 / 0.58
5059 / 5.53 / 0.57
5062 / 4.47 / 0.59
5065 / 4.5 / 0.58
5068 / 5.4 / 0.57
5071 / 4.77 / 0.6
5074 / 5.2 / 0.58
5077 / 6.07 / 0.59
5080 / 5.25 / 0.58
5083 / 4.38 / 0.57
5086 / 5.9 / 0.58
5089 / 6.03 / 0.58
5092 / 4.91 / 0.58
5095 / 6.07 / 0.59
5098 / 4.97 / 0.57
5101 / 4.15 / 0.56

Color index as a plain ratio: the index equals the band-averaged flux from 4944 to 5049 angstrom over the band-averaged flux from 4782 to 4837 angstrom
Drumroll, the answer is 1.04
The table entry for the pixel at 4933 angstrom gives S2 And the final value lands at 6.34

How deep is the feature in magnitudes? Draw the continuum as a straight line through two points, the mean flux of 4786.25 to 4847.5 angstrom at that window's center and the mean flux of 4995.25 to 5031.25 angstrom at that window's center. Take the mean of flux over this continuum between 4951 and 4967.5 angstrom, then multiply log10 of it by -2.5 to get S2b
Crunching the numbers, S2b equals -0.16 mag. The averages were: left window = 5.47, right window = 5.29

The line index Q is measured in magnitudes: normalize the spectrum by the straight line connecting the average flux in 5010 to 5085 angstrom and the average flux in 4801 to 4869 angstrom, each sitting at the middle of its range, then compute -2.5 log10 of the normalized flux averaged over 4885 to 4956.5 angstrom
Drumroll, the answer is -0.127 mag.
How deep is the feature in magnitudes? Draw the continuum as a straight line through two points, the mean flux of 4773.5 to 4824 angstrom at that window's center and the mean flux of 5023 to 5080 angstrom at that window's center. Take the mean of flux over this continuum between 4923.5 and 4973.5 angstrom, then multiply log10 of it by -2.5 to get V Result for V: -0.23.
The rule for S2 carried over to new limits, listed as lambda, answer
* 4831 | 5.2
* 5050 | 4.92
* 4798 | 5.37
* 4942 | 5.93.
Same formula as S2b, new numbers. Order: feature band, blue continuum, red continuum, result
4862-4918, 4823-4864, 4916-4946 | 0.00 mag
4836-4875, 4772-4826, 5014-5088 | -0.15 mag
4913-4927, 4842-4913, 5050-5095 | -0.06 mag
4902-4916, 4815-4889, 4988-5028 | -0.11 mag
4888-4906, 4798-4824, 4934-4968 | 0.06 mag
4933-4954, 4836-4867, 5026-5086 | -0.15 mag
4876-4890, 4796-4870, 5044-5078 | -0.07 mag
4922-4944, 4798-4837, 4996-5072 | -0.18 mag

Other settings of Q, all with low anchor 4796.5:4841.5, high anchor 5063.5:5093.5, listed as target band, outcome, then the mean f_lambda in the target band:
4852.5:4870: -0.10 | 6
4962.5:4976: -0.12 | 5.98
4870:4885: -0.10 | 5.99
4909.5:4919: -0.16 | 6.29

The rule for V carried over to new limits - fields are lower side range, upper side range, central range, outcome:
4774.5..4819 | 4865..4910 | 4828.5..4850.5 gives -0.03 mag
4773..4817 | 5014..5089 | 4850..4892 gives -0.16 mag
